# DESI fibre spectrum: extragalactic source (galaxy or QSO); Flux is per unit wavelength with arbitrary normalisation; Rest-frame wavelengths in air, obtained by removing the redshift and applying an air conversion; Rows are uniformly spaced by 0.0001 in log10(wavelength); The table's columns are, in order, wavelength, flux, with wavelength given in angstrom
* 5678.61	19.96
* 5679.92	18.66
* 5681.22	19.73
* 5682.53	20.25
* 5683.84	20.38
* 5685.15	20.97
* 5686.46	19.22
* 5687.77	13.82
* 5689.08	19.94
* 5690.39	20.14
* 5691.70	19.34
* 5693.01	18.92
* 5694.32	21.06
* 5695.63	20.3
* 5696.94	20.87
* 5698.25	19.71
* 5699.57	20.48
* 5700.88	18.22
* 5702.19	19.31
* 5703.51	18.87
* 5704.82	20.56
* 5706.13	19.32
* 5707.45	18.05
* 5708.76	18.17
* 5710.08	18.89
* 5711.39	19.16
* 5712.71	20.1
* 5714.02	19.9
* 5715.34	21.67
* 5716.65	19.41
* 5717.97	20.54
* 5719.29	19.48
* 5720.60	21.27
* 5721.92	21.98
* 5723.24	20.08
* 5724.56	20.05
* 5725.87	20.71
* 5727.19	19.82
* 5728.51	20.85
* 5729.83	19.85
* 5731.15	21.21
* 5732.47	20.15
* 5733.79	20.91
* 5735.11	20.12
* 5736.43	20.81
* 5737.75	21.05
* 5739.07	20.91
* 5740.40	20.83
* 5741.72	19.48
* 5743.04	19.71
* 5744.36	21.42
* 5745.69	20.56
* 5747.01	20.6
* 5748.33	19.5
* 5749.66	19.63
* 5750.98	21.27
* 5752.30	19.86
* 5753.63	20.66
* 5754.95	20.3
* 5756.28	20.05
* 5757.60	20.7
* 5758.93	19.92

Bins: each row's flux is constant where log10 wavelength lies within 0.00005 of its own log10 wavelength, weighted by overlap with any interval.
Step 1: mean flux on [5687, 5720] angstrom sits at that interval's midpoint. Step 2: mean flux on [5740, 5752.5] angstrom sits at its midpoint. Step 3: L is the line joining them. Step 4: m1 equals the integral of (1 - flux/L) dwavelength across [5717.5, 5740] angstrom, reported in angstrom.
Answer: -0.7 angstrom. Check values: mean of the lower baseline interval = 19.5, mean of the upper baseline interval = 20.3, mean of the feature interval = 20.6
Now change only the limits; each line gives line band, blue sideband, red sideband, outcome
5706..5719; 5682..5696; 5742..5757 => 0.2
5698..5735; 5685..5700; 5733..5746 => 0.2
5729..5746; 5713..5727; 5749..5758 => -0.1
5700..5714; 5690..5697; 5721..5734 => 0.8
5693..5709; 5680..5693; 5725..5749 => 0.0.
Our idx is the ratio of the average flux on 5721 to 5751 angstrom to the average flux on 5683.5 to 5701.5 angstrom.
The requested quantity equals 1.05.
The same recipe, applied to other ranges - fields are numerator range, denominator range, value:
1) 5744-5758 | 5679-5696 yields 1.05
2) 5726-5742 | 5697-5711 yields 1.07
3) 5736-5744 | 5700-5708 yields 1.07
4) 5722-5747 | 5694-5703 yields 1.03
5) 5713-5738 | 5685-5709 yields 1.06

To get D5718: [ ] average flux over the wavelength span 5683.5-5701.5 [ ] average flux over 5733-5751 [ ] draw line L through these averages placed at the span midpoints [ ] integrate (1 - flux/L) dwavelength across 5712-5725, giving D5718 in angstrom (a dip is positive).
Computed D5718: -0.29 angstrom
